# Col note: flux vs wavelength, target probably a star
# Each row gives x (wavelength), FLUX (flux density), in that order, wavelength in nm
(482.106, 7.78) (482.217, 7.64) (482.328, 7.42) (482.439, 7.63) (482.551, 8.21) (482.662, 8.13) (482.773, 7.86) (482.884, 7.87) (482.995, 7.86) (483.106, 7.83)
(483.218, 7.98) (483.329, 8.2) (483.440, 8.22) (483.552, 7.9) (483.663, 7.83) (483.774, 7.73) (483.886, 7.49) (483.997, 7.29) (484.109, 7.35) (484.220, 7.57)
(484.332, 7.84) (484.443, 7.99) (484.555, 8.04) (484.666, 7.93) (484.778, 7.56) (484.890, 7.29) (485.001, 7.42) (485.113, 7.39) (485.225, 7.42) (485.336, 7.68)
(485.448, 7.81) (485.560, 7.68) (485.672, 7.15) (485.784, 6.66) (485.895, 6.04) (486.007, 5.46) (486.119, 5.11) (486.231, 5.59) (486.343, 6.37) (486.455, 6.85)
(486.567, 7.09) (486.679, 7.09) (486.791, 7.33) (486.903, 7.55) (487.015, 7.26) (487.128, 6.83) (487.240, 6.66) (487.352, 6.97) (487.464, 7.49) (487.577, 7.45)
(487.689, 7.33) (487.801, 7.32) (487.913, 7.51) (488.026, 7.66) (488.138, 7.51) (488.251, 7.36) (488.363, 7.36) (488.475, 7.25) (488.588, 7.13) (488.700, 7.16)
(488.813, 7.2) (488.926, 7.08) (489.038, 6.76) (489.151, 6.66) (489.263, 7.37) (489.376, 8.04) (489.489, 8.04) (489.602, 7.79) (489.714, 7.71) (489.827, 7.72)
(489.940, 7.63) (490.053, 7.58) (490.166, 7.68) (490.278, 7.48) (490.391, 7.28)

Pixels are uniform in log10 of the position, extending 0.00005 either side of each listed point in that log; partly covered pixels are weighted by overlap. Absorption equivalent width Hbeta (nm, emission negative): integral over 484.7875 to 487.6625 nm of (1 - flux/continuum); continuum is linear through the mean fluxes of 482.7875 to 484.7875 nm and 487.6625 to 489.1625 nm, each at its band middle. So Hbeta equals 0.21 nm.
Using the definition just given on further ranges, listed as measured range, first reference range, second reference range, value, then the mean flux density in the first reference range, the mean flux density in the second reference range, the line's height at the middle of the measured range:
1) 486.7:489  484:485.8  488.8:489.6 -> 0.05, 7.56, 7.34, 7.41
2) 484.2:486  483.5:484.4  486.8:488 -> 0.02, 7.63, 7.25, 7.51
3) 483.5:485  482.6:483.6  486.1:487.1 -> -0.02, 7.99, 6.75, 7.58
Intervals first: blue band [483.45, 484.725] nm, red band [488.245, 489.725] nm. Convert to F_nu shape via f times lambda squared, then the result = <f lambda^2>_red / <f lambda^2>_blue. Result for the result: 1.0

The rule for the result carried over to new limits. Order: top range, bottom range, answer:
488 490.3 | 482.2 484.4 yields 0.98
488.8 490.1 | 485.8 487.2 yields 1.15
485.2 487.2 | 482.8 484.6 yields 0.88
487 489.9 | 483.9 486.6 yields 1.04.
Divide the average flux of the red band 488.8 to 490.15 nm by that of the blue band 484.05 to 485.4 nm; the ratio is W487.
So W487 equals 0.98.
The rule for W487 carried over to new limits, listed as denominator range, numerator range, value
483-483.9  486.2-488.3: 0.90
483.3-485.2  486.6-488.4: 0.95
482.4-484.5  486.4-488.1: 0.92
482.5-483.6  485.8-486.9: 0.80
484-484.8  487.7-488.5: 0.96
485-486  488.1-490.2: 1.04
